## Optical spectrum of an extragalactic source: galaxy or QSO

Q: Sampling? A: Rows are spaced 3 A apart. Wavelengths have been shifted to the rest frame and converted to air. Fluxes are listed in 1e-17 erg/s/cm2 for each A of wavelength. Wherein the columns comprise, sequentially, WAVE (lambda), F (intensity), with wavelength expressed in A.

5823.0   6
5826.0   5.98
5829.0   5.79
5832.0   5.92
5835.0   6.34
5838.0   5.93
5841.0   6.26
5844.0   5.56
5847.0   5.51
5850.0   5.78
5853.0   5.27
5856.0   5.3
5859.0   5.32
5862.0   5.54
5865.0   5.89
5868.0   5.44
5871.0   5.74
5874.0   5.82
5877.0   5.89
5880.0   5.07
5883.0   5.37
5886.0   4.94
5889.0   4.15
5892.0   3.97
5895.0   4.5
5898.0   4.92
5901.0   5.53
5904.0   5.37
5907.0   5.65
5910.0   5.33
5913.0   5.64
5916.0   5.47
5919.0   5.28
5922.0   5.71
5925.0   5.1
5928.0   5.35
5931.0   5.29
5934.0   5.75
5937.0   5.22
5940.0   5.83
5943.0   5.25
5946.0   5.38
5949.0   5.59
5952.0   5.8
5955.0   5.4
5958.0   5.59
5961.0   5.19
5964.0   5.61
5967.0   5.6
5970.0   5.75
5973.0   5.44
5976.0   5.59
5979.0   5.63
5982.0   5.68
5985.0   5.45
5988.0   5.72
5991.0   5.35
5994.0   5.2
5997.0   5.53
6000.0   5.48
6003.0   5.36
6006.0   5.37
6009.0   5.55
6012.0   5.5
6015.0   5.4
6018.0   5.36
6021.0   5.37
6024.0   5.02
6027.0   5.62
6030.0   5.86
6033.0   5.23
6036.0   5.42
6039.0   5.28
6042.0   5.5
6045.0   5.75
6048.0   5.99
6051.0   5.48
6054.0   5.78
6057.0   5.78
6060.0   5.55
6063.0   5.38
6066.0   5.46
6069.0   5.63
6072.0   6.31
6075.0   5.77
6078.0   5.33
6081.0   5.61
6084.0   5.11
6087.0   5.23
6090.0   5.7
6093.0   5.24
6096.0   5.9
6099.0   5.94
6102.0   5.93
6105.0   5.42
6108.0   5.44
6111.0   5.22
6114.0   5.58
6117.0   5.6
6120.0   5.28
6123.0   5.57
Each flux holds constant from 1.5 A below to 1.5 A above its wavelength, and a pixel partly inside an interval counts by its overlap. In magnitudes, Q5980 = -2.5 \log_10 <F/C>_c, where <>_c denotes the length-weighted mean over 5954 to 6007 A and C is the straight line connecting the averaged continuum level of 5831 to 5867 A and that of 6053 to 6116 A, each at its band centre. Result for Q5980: 0.03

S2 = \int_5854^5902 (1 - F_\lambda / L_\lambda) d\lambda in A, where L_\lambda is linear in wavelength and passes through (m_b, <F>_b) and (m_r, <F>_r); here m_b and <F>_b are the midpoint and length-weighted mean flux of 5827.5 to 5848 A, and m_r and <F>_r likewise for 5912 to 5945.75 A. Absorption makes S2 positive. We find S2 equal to 4.18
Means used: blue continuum 5.91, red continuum 5.44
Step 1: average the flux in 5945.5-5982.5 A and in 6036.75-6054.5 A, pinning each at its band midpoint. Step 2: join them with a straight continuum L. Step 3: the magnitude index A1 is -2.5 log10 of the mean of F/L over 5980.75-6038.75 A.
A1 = 0.03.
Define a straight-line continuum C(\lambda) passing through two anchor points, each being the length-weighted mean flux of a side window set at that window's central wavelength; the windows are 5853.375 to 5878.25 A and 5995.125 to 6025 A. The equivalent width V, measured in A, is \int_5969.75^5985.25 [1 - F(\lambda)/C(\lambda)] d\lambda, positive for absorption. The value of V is -0.4 A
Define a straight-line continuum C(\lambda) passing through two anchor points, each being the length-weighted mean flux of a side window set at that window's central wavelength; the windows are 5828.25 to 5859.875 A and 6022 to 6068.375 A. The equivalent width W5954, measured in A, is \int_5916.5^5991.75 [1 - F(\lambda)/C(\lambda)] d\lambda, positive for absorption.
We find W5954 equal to 1.7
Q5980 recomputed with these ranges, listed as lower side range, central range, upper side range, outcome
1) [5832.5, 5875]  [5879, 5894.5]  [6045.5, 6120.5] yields 0.21 mag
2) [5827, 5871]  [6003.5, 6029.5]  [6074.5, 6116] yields 0.03 mag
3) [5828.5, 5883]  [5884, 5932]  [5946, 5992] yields 0.10 mag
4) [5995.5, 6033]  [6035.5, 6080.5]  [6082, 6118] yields -0.03 mag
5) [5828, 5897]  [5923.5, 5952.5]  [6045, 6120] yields 0.01 mag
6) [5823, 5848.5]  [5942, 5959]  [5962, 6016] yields 0.02 mag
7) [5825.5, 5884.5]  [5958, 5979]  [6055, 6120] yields 0.02 mag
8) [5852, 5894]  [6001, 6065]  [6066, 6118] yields 0.00 mag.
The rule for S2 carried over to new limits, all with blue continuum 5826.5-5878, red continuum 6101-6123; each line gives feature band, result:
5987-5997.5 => 0.32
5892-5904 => 1.65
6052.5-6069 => -0.17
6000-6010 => 0.29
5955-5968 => 0.34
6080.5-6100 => -0.03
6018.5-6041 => 0.67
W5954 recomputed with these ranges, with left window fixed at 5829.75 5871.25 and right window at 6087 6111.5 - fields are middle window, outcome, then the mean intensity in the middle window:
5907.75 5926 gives 0.7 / 5.44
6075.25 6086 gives 0.4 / 5.39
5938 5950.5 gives 0.4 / 5.5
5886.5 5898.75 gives 2.8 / 4.4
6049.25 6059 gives -0.1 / 5.68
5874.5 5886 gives 0.6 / 5.41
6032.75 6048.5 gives 0.3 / 5.52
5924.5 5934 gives 0.5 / 5.34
